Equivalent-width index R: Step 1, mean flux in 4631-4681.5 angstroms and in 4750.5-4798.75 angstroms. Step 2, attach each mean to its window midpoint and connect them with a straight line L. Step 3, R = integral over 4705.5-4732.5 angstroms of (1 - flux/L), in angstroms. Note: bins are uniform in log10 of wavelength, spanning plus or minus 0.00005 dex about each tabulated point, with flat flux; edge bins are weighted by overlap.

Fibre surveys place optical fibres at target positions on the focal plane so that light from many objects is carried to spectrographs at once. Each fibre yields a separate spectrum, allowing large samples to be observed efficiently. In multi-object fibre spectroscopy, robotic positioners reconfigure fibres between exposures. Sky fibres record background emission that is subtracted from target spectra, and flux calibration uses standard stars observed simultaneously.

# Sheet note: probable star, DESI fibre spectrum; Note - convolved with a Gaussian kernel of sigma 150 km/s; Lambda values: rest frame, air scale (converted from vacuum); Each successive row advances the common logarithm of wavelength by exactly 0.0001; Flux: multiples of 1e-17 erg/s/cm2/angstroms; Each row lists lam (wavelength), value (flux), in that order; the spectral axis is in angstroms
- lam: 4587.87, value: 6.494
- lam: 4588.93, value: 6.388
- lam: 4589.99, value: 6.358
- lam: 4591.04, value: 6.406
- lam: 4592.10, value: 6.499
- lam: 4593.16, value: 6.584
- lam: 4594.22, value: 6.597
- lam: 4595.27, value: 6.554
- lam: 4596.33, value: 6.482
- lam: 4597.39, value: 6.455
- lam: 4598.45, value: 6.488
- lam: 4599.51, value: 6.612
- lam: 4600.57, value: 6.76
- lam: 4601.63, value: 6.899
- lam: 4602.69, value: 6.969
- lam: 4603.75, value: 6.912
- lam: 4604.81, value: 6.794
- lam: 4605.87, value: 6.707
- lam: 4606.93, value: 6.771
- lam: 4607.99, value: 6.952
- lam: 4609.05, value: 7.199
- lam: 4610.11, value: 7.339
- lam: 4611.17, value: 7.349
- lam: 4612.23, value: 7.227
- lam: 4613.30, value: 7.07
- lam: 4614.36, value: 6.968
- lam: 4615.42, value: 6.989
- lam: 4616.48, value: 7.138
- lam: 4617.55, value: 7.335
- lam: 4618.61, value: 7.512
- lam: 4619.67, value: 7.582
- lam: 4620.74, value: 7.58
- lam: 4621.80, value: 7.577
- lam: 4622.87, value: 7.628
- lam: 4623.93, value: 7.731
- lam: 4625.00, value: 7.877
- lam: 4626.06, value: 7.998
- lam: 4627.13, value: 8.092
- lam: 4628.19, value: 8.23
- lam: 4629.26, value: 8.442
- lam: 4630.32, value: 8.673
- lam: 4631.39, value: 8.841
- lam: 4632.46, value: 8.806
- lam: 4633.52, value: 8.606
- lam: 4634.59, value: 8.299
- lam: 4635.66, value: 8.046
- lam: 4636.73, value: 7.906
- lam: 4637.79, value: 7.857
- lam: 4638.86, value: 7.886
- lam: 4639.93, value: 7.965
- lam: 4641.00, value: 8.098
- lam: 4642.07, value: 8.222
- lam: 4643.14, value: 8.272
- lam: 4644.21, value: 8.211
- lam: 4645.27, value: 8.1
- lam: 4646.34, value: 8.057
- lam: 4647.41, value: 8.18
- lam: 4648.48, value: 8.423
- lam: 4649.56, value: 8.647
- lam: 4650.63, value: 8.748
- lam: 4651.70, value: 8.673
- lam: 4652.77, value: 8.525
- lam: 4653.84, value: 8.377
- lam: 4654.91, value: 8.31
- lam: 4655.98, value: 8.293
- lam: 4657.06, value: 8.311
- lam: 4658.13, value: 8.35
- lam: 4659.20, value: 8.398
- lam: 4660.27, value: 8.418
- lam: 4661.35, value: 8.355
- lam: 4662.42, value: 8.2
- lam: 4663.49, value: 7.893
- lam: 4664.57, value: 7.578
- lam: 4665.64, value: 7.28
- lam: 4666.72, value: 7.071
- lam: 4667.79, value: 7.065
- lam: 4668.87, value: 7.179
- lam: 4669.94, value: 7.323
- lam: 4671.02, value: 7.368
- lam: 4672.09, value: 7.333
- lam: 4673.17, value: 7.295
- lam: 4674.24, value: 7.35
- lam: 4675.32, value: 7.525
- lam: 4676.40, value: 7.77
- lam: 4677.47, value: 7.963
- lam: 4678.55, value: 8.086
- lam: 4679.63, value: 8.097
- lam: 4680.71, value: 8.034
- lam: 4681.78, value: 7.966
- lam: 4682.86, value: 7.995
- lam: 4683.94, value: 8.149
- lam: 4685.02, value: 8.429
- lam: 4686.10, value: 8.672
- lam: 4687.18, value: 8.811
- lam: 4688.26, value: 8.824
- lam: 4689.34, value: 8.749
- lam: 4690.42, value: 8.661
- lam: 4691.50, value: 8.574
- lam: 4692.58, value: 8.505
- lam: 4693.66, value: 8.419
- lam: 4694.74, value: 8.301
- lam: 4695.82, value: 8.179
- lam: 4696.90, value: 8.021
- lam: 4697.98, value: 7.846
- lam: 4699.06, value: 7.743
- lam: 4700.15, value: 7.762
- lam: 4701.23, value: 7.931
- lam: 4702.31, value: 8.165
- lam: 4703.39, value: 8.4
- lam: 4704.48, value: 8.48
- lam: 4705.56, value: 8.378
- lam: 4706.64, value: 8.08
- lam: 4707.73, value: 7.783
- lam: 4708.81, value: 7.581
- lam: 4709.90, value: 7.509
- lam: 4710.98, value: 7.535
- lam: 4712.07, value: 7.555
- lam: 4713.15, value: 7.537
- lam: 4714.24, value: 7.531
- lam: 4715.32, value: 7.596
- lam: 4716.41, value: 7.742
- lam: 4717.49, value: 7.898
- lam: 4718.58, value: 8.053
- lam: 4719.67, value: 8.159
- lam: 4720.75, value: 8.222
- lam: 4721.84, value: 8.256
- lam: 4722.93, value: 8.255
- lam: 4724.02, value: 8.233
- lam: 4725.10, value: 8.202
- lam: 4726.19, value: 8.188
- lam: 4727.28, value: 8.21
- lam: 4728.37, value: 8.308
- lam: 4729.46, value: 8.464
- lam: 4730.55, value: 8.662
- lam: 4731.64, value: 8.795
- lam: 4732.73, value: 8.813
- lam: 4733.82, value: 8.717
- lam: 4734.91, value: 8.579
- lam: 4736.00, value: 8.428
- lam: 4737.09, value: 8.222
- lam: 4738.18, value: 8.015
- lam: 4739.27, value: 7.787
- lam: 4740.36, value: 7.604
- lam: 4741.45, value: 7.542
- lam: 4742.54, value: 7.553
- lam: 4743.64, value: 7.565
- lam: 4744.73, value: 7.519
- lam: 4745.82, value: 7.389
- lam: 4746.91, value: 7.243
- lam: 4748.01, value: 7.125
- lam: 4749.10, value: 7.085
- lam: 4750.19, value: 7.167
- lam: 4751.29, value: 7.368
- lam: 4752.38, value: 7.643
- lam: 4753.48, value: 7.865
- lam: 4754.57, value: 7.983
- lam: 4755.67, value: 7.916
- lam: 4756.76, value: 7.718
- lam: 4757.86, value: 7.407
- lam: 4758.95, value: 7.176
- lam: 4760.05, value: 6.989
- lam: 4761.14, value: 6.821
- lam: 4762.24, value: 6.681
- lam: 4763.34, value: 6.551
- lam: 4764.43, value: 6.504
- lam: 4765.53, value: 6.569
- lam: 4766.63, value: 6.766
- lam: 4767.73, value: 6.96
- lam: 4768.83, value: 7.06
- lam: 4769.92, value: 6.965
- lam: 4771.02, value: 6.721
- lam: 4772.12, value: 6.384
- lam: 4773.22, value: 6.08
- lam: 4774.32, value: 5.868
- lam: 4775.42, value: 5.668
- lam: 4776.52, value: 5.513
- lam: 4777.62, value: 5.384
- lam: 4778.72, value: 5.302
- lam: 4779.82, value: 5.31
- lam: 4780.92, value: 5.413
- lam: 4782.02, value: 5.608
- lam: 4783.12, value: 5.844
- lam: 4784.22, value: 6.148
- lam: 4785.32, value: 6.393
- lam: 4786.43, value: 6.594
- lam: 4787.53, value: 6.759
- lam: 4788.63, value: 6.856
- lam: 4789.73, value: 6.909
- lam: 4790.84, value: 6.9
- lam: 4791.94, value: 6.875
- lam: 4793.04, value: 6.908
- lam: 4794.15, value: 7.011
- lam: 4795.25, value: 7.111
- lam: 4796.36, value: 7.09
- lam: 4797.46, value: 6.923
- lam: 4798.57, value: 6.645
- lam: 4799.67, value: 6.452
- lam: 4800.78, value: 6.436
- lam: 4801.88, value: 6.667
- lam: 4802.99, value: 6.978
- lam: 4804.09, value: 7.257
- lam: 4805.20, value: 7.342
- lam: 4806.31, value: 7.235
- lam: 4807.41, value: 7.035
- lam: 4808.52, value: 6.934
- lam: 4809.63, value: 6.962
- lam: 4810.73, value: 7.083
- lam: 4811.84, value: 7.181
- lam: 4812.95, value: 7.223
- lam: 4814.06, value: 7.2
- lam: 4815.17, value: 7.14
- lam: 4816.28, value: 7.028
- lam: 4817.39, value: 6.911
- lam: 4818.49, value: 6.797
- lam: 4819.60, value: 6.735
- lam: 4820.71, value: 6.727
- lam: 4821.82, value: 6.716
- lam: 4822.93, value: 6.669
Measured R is -2.7 angstroms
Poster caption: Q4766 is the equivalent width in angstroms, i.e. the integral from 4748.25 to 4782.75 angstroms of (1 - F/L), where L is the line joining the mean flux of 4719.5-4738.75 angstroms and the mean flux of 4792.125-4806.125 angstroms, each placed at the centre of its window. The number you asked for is 4.4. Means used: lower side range 8.38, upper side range 6.91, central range 6.66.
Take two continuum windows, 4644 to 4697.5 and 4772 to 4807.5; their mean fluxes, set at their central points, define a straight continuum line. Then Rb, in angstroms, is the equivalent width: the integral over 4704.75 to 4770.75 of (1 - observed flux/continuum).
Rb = -4.8 angstroms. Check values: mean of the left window 8.1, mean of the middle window 7.7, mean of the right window 6.45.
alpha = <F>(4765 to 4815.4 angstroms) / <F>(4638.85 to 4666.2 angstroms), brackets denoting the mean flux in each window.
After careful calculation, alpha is 0.80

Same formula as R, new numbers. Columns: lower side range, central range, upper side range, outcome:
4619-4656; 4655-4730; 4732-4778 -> -2.7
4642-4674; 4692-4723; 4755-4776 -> -2.2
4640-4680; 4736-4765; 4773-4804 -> -2.4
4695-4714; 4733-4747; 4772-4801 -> -1.3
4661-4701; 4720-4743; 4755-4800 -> -3.2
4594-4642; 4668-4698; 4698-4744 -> -0.8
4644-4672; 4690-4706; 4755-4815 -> -1.3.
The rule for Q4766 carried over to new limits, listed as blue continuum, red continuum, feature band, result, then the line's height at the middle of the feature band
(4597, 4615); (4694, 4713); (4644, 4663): -2.42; 7.42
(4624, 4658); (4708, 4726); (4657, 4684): 1.19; 8.12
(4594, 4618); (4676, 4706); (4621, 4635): -1.84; 7.25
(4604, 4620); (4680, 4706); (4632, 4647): -1.29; 7.52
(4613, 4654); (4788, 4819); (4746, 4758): -0.35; 7.29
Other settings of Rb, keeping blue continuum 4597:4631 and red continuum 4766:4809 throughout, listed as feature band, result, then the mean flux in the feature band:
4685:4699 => -2.97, 8.44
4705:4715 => -1.23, 7.72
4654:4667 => -1.76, 8.06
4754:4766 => -0.86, 7.13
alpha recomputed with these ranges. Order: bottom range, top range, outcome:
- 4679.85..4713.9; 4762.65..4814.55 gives 0.81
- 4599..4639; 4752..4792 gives 0.87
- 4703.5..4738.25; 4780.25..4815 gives 0.83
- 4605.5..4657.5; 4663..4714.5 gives 1.00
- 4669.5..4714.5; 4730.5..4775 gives 0.92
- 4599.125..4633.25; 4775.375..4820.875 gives 0.89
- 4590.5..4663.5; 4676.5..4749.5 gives 1.05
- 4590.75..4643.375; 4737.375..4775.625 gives 0.96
